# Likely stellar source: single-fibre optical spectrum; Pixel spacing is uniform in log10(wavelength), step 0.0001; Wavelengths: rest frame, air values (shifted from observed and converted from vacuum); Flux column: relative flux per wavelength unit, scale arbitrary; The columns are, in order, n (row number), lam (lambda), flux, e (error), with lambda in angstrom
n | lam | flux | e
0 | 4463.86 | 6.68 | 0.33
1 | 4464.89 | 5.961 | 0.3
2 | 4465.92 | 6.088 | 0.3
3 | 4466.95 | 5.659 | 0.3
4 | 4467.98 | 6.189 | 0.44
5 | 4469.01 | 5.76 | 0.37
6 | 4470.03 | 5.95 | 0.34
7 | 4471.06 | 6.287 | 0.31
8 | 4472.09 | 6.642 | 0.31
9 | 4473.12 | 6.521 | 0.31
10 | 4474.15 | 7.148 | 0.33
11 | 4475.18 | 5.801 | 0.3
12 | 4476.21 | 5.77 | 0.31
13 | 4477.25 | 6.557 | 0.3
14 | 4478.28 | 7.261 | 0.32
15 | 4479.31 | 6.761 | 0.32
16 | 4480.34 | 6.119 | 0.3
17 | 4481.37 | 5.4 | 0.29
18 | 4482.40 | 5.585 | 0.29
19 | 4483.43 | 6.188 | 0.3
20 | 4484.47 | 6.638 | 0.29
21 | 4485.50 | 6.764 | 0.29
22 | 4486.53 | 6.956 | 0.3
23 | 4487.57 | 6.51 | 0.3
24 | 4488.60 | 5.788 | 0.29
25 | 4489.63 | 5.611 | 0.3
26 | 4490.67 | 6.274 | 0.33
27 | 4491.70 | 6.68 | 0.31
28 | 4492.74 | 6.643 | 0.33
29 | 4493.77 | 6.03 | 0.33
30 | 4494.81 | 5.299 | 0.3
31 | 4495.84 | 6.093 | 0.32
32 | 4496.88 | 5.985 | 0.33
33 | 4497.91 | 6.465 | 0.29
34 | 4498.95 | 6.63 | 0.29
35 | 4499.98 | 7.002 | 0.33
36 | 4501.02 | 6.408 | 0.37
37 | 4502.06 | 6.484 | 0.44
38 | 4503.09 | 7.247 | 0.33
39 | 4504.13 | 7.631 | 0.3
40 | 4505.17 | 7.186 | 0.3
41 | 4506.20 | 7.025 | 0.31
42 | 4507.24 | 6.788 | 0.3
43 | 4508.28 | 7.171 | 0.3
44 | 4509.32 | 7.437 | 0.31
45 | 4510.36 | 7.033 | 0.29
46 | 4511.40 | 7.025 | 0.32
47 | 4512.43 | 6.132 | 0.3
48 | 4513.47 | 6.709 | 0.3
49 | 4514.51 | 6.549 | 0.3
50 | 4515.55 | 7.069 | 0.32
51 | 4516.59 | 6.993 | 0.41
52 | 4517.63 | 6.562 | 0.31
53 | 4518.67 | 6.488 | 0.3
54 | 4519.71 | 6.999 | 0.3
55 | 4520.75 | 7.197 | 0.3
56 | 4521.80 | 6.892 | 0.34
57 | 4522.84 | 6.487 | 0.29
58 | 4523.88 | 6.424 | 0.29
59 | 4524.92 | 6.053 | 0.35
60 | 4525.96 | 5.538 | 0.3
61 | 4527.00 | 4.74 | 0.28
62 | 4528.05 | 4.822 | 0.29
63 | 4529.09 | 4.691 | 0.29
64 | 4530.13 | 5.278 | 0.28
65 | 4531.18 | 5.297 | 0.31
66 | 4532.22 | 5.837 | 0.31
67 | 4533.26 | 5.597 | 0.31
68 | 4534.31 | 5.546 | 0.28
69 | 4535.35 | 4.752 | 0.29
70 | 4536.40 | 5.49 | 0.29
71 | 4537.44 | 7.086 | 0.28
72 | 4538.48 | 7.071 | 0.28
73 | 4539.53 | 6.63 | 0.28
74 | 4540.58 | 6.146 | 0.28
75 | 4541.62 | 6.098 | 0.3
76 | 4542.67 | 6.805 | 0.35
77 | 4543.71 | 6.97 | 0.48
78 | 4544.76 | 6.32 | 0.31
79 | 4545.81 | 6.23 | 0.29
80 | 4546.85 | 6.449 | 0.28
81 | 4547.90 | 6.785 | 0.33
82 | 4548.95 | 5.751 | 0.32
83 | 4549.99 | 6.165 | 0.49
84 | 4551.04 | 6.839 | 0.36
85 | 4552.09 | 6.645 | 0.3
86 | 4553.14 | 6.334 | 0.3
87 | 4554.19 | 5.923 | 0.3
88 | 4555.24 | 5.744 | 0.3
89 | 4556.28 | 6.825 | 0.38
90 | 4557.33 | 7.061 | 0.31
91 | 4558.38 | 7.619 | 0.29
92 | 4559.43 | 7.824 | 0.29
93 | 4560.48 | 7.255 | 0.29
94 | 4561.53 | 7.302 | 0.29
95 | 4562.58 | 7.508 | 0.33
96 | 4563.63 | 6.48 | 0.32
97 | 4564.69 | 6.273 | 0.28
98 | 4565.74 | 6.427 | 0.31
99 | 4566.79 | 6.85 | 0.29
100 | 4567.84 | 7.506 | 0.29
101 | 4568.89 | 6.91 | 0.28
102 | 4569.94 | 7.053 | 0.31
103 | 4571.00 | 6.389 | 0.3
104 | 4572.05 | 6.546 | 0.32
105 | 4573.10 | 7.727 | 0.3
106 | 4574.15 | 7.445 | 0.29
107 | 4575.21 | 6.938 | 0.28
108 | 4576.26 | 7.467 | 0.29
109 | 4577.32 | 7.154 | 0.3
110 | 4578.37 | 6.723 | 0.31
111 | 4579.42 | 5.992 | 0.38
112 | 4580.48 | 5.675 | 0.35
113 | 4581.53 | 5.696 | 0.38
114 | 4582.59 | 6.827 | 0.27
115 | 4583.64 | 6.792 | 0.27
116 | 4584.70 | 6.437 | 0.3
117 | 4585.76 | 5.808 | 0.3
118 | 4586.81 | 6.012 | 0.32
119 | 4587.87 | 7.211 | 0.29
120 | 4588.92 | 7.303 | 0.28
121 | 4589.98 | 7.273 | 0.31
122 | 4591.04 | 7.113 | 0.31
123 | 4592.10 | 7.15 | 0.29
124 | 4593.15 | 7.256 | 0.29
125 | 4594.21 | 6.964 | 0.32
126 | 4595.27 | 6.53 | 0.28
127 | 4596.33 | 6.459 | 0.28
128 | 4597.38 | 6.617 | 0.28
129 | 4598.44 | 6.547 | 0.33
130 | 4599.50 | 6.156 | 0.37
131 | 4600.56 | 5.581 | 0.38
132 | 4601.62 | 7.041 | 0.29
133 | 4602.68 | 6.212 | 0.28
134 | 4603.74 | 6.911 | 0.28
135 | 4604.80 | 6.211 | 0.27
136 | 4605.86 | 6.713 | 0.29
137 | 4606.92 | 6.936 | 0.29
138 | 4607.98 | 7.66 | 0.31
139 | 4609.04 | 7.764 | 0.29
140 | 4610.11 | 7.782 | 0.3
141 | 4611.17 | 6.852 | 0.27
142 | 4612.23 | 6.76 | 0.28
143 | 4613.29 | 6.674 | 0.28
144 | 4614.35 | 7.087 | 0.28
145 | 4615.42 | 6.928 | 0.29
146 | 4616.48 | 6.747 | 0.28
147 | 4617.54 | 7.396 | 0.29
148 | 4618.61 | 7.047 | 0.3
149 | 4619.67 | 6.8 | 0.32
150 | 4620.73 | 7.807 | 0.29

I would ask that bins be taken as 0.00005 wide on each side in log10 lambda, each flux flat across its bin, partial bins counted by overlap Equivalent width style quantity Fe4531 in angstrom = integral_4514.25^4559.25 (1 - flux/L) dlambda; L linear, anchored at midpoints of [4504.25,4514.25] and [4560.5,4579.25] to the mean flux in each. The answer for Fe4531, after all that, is 4.6 angstrom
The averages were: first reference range 6.96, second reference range 6.97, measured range 6.26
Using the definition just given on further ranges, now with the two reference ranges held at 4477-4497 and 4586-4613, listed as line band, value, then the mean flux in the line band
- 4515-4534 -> 1.2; 6.05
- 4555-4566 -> -0.6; 6.98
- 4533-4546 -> 0.6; 6.22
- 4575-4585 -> 0.3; 6.56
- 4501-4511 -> -1.1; 7.07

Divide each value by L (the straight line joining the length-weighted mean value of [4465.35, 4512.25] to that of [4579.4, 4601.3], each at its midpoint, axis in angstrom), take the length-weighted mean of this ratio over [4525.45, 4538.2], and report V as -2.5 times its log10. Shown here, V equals 0.20 mag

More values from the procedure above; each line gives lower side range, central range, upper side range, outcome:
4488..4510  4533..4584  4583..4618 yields 0.02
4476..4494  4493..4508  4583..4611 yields -0.04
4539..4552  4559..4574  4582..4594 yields -0.06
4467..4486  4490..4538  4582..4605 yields 0.01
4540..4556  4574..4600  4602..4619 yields 0.01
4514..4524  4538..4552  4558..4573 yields 0.07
